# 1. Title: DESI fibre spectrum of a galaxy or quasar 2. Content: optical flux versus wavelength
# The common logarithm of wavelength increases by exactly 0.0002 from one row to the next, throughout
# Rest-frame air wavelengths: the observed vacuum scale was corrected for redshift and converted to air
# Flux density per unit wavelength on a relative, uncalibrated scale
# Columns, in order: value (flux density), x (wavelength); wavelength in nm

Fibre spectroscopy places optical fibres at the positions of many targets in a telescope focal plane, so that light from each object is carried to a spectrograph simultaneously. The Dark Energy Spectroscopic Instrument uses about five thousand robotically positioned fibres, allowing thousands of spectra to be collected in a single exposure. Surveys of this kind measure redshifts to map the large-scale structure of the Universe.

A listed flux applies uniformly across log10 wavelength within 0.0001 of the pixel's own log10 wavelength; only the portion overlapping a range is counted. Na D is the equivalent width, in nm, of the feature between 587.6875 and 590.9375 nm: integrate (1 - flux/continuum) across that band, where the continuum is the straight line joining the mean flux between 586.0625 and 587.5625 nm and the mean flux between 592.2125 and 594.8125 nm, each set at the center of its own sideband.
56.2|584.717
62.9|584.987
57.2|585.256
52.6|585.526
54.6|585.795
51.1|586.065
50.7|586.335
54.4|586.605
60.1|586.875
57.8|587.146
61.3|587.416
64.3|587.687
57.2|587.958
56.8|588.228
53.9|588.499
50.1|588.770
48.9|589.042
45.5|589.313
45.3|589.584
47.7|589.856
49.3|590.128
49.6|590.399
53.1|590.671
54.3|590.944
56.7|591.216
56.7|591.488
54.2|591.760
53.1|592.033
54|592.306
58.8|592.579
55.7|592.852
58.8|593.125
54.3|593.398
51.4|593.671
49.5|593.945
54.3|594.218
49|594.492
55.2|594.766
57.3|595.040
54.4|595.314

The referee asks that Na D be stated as 0.243 nm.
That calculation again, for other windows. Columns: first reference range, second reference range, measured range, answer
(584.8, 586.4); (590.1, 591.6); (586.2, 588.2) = -0.12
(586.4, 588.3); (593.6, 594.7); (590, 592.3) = 0.04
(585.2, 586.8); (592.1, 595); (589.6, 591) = 0.10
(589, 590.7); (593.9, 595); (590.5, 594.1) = -0.29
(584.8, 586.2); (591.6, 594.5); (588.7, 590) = 0.18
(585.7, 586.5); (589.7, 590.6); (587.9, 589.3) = -0.06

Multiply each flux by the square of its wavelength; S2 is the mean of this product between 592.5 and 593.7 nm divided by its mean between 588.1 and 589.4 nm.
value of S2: 1.11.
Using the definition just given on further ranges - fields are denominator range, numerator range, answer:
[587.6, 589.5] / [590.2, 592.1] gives 1.02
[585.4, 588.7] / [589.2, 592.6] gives 0.94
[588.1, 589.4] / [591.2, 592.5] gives 1.08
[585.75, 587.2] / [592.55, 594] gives 1.03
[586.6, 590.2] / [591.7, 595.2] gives 1.03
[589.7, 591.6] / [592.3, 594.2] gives 1.05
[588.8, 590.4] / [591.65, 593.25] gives 1.18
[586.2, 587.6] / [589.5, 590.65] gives 0.86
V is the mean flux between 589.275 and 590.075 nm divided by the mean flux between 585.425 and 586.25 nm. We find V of 0.88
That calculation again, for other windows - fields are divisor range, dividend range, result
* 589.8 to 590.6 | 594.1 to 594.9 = 1.07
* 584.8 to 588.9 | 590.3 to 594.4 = 0.96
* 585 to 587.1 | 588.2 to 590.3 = 0.90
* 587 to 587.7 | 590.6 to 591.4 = 0.91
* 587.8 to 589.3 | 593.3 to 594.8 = 0.98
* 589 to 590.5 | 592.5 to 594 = 1.15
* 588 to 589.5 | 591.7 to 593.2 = 1.09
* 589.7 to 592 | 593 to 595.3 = 1.02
